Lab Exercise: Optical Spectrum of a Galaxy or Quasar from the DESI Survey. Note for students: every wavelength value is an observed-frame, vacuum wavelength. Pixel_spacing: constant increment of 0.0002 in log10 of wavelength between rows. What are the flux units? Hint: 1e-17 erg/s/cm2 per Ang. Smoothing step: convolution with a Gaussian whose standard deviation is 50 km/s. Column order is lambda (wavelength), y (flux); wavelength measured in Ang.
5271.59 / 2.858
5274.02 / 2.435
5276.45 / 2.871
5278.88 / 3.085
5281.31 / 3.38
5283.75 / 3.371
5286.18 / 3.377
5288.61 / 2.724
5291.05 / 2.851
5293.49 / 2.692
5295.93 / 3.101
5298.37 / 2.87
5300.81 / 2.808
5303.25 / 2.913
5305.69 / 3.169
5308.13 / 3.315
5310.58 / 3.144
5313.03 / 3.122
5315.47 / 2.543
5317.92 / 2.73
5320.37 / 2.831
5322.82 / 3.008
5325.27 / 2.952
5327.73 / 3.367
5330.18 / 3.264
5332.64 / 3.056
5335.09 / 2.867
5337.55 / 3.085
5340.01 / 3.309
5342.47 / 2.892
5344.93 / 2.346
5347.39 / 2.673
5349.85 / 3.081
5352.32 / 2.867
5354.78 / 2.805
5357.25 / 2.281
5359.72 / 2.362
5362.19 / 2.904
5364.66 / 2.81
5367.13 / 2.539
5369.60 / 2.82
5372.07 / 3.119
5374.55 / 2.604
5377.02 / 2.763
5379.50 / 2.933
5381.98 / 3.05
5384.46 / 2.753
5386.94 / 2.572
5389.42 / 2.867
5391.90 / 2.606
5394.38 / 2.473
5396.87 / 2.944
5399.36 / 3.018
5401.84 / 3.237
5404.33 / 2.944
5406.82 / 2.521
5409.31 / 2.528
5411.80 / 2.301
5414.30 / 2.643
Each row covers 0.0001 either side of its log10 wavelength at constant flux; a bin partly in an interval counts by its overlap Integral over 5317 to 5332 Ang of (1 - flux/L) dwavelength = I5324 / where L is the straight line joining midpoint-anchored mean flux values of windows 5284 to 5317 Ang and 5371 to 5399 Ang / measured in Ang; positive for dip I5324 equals -0.54 Ang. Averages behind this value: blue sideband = 2.98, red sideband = 2.79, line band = 3.03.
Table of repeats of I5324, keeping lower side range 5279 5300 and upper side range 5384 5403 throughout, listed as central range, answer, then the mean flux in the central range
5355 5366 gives 1.0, 2.61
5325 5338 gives -0.7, 3.11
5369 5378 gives 0.1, 2.83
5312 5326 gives 0.6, 2.86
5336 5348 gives 0.2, 2.87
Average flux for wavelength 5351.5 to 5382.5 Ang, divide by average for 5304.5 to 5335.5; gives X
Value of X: 0.9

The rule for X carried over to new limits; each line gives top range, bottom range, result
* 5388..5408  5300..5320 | 0.95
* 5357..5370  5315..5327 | 0.92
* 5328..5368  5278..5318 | 0.94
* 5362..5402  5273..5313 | 0.93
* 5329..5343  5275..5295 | 1.02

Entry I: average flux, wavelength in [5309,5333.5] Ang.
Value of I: 3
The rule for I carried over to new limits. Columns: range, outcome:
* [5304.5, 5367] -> 2.9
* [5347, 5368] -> 2.71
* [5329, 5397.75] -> 2.81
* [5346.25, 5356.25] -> 2.84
